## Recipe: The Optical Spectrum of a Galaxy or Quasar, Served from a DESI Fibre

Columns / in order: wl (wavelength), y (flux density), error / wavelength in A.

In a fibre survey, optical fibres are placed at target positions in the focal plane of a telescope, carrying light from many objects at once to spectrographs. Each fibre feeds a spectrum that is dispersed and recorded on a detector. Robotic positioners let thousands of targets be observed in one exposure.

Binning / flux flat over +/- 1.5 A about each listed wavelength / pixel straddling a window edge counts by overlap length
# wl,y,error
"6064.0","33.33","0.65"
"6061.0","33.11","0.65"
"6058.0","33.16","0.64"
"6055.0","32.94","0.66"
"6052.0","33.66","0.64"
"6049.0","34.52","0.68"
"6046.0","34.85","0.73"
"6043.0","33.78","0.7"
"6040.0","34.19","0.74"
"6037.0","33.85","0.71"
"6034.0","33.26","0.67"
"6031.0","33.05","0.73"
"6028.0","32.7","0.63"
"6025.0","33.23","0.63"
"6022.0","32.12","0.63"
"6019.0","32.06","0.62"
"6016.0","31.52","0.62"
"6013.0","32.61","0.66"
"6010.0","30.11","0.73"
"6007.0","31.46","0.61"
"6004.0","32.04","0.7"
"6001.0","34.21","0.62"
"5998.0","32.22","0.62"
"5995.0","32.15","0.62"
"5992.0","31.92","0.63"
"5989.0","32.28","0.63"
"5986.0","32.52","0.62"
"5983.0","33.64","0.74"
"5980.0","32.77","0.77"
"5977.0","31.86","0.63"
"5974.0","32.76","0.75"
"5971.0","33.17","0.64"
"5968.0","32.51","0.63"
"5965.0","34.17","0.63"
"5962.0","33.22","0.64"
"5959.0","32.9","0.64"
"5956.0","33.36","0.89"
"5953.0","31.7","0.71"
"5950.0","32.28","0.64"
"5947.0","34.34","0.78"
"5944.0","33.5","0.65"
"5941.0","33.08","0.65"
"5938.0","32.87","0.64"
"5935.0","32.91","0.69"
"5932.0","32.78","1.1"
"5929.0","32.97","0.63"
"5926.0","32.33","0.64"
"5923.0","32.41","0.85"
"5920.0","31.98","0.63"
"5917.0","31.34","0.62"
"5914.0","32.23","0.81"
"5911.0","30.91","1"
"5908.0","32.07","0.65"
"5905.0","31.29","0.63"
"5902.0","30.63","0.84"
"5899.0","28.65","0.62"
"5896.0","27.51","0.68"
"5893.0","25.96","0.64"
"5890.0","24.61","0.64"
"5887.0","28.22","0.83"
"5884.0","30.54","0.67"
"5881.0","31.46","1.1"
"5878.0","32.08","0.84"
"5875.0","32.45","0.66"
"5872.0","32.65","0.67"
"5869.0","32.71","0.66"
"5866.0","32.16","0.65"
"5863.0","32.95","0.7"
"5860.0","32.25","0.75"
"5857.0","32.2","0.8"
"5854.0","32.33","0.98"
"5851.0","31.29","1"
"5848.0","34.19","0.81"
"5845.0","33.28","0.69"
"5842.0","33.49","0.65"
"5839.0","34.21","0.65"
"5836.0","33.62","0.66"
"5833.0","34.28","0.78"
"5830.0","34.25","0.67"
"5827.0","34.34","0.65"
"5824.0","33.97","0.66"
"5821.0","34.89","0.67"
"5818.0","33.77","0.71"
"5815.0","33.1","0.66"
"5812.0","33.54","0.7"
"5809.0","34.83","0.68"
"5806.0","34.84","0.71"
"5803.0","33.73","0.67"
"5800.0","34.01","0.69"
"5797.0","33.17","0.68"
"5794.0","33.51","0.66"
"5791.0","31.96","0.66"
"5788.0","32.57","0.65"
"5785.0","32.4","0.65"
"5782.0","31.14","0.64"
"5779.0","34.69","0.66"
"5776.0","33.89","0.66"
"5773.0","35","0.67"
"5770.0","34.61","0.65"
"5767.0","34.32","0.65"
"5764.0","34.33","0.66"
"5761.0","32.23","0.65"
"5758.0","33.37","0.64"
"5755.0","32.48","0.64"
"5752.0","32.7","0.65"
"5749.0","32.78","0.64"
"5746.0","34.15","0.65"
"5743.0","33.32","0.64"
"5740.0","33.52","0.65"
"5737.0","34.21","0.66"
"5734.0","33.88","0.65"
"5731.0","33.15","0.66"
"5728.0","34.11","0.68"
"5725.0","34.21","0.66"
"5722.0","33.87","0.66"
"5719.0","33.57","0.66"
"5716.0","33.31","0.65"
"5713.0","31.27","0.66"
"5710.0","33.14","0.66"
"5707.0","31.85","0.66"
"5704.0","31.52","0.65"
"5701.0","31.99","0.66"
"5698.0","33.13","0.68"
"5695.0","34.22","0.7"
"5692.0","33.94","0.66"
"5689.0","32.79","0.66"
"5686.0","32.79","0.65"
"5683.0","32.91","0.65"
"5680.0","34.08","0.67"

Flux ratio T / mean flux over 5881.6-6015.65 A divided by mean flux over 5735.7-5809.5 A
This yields 0.95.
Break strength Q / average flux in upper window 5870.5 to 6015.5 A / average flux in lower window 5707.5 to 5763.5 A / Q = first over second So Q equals 0.96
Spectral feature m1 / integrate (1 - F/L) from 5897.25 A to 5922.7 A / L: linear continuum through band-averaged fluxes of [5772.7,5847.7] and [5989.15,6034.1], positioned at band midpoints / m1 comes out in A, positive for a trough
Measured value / 1.4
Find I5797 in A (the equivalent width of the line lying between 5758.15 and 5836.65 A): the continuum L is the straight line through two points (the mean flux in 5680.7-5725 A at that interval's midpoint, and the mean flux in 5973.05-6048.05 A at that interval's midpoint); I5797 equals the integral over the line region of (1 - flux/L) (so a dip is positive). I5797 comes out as -2.0 A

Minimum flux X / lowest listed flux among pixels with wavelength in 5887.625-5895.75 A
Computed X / 24.61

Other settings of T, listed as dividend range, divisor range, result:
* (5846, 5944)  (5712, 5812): 0.94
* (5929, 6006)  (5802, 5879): 0.98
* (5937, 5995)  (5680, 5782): 0.99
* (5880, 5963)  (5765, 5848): 0.93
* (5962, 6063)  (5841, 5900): 1.06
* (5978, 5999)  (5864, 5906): 1.08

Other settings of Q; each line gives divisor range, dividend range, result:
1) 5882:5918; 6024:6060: 1.14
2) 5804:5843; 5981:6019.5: 0.95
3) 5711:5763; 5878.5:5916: 0.89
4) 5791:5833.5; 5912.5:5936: 0.95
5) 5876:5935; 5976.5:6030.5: 1.06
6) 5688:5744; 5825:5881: 0.99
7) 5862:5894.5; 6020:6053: 1.10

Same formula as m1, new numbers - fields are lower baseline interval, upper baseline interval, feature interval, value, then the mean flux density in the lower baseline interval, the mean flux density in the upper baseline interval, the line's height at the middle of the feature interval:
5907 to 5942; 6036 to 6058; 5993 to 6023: 1.22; 32.3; 33.9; 33.4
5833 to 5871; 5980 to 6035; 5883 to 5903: 2.99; 32.9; 32.4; 32.8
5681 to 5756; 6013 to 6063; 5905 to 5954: 1.11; 33.2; 33.2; 33.2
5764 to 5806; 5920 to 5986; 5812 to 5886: 0.67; 33.5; 32.9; 33.3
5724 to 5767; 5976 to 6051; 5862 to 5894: 2.48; 33.5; 32.8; 33.1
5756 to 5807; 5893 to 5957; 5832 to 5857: -0.38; 33.5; 31.8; 32.8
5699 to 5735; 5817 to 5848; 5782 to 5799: 0.52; 33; 34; 33.6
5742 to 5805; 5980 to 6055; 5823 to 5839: -0.42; 33.4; 32.8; 33.2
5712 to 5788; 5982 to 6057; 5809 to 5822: -0.23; 33.5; 32.8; 33.3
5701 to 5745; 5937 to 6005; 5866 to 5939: 4.32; 33.2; 32.9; 32.9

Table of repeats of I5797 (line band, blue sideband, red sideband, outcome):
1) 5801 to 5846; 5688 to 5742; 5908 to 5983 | -1.44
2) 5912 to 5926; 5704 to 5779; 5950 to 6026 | 0.33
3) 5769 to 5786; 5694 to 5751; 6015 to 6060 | -0.21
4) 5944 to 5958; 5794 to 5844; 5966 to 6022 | -0.10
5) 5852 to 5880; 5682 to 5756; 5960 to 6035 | 0.38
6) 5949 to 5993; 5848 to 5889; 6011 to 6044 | -0.34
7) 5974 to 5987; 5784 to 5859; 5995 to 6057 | 0.13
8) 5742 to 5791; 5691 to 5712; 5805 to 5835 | 0.29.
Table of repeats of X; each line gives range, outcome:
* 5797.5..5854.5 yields 31.29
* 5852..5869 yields 32.16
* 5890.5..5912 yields 25.96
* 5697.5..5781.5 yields 31.27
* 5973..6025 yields 30.11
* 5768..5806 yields 31.14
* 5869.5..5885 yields 30.54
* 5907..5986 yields 30.91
